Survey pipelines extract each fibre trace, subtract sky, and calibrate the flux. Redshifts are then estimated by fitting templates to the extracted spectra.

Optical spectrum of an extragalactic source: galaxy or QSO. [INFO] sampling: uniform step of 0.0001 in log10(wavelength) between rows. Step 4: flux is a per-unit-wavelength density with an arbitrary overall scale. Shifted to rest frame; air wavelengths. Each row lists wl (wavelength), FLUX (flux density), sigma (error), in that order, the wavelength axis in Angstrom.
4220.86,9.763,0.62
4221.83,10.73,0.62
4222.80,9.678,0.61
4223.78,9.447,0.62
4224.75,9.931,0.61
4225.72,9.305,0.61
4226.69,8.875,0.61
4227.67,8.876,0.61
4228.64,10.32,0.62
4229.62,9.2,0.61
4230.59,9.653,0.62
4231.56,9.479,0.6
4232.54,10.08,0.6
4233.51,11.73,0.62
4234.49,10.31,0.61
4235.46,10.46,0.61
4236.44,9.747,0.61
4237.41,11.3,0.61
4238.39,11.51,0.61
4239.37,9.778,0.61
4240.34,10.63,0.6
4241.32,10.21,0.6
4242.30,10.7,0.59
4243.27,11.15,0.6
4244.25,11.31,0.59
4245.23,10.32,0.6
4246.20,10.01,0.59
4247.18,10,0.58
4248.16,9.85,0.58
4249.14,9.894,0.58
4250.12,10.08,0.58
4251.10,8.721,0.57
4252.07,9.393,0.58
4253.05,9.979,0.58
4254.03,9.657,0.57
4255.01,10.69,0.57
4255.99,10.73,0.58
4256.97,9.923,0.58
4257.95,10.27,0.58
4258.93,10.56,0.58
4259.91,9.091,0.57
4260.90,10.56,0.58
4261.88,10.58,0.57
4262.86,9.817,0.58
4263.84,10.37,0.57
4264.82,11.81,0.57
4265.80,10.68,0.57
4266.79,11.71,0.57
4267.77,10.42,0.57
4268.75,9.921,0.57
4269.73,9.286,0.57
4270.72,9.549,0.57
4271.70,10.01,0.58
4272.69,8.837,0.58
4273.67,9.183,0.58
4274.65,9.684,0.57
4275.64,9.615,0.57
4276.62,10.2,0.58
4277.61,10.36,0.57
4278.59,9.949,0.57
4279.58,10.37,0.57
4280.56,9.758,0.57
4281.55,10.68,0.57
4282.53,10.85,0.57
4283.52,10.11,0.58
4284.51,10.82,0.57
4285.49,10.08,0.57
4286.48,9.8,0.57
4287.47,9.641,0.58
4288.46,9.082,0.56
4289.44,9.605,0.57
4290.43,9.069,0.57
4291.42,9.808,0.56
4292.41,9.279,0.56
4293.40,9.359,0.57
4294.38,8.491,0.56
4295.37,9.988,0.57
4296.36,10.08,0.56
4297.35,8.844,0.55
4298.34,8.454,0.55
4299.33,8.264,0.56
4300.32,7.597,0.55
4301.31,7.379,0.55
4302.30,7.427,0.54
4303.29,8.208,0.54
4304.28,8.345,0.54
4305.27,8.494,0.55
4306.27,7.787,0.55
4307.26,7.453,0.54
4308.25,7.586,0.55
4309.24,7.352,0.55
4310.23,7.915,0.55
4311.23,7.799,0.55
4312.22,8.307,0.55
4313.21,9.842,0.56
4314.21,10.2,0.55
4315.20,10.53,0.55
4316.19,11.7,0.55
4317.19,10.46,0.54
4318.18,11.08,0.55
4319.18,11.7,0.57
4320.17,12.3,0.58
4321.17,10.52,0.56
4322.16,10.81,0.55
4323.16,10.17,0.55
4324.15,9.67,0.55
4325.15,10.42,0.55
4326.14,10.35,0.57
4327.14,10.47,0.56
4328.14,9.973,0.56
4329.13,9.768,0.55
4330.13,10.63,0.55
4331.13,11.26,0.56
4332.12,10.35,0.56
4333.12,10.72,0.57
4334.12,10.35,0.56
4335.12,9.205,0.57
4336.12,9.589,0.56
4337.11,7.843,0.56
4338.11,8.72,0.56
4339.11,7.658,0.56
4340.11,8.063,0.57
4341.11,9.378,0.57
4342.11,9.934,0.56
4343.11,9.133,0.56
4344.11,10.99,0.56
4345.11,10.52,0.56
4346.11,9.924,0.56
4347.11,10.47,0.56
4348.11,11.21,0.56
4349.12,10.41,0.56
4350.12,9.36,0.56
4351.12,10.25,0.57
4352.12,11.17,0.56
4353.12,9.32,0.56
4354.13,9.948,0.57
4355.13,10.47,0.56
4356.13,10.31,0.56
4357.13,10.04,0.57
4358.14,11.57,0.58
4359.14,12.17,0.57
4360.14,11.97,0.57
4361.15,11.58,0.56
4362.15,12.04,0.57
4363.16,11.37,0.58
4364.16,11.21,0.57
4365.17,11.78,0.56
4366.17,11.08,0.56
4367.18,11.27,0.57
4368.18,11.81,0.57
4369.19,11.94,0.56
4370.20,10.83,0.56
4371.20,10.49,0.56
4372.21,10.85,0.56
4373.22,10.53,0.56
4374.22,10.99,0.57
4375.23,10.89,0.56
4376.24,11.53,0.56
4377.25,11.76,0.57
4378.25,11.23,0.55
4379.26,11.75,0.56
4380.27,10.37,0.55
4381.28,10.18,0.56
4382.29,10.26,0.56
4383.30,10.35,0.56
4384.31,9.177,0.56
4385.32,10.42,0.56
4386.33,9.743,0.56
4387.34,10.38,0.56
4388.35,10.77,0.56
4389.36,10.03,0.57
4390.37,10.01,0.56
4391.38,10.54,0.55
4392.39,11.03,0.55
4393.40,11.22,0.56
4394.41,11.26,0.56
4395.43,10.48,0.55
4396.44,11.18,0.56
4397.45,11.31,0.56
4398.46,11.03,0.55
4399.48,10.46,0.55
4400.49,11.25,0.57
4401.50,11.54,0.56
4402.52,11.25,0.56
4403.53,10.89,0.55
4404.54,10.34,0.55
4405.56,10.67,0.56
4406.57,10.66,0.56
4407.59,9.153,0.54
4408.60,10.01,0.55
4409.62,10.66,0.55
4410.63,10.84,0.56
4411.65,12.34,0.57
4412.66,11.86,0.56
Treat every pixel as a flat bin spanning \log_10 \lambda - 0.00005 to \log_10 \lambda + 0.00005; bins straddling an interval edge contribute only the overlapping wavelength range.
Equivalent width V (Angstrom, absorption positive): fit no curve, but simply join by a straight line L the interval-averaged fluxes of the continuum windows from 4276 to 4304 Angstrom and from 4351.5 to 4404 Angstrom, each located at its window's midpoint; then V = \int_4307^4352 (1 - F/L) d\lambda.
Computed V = 1.0 Angstrom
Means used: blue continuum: 9.41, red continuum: 10.9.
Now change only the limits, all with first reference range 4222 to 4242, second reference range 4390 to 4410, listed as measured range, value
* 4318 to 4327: -0.3 Angstrom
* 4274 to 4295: 0.9 Angstrom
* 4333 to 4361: 1.3 Angstrom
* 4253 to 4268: -0.4 Angstrom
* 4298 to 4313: 3.5 Angstrom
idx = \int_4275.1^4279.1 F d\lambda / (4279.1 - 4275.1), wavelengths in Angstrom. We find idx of 10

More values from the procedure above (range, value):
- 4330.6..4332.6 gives 10.8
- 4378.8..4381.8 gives 10.7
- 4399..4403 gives 11.1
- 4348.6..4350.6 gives 9.86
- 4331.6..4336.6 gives 10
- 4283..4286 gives 10.3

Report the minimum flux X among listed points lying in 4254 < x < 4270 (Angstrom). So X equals 9.091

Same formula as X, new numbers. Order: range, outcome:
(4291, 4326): 7.352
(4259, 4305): 7.379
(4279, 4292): 9.069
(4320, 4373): 7.658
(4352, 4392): 9.177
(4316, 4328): 9.67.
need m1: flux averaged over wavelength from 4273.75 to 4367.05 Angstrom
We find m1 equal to 9.85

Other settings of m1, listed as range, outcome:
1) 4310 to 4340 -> 10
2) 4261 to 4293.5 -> 10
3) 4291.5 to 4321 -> 9.07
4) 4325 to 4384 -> 10.5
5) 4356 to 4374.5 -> 11.3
